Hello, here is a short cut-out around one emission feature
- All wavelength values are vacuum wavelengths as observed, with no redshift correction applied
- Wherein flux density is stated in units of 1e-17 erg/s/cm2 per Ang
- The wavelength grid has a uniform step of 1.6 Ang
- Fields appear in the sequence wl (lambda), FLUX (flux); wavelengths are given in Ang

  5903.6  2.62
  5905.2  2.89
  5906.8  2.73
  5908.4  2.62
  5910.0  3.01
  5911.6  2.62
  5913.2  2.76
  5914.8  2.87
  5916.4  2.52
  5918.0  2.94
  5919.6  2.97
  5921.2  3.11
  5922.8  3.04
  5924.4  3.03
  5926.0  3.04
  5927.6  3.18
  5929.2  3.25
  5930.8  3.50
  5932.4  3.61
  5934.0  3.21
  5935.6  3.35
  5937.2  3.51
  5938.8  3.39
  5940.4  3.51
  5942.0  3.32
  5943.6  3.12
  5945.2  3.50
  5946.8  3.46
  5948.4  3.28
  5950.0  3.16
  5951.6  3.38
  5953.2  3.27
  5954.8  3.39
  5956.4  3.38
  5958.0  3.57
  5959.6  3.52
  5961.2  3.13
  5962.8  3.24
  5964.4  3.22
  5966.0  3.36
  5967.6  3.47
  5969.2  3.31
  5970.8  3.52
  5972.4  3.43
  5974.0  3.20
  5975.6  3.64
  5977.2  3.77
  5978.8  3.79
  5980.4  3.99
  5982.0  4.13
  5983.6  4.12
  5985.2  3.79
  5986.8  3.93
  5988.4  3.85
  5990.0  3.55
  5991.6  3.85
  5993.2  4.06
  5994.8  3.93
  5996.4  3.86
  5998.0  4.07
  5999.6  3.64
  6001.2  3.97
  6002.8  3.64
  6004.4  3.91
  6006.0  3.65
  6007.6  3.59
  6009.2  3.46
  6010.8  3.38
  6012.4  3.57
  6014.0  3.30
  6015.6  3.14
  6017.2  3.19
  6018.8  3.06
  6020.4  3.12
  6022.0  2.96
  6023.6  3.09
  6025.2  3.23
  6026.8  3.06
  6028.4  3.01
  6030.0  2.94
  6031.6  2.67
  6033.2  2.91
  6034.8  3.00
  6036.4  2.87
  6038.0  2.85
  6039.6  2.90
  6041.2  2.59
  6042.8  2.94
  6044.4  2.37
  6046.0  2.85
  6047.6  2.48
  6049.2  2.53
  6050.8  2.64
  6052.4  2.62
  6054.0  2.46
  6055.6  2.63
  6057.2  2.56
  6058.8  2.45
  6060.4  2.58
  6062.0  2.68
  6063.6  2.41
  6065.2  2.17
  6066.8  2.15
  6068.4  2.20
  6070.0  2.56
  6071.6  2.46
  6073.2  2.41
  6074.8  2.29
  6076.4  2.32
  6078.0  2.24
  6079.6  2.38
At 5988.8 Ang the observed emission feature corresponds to C III]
